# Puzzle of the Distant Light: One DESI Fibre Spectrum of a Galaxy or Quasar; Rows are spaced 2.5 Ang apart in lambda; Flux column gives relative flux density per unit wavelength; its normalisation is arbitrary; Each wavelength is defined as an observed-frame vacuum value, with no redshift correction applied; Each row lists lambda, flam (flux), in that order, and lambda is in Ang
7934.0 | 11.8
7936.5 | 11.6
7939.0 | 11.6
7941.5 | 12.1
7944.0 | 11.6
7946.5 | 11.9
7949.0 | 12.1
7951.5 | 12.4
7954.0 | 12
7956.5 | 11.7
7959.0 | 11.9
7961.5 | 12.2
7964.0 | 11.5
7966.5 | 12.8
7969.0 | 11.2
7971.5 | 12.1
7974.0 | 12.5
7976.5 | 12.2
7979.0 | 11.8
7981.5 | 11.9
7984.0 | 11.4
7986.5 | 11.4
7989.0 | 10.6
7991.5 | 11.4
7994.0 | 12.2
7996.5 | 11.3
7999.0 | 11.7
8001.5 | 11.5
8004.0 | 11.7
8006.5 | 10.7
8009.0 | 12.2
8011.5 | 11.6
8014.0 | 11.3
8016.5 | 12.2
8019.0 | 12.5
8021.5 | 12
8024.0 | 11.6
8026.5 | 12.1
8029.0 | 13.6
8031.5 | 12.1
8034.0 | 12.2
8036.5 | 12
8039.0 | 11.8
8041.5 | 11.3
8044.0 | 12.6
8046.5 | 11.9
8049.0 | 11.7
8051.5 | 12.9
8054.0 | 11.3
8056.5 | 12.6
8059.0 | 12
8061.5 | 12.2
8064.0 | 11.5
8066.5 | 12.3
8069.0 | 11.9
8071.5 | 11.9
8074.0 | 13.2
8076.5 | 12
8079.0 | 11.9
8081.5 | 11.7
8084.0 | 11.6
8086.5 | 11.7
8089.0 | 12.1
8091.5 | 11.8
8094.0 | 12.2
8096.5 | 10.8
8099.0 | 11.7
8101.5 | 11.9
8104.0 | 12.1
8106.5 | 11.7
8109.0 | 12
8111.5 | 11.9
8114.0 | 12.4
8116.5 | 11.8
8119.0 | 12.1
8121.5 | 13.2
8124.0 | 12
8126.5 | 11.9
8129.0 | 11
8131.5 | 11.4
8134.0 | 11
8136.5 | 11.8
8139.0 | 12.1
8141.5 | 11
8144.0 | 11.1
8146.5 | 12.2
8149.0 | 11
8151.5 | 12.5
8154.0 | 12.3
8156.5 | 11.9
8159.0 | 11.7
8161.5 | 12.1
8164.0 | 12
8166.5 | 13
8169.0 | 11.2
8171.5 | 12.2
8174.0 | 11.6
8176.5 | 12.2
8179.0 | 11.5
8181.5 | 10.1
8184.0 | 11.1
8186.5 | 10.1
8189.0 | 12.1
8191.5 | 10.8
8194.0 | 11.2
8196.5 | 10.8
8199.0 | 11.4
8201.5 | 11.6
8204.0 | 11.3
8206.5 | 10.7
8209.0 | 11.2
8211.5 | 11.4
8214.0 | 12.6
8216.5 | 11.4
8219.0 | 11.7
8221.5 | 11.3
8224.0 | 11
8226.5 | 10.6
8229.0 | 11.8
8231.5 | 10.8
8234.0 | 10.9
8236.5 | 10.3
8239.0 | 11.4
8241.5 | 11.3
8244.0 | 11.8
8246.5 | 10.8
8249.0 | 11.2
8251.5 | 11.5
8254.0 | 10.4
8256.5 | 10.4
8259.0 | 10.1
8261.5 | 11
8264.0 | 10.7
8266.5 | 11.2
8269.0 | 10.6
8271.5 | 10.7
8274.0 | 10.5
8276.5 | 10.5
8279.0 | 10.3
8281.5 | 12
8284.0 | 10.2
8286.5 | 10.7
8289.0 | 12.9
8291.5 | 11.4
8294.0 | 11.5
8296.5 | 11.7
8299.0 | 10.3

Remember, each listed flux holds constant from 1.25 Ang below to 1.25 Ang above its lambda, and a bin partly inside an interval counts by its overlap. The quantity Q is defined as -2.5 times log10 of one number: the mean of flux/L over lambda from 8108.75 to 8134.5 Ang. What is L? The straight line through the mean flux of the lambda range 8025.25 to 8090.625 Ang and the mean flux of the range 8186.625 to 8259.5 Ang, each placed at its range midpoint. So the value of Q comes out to -0.02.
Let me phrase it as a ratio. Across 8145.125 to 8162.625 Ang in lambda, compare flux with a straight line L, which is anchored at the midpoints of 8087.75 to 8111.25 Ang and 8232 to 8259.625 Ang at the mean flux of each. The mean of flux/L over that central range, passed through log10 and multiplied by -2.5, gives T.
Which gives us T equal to -0.04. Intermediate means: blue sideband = 11.8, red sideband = 10.9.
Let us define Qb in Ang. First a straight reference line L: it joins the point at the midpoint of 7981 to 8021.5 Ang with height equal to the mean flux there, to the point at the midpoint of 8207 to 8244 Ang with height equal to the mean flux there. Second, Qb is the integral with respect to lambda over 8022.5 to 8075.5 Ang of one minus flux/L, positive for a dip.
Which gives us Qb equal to -2.7 Ang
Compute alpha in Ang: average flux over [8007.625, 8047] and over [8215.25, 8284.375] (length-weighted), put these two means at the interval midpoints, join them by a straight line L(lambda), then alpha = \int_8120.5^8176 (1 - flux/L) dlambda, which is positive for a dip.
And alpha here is -1.79 Ang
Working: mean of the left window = 12.1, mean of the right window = 11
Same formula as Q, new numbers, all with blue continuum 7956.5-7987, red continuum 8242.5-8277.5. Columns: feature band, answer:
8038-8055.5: -0.03 mag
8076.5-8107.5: -0.03 mag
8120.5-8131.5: -0.06 mag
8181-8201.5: 0.01 mag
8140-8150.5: -0.01 mag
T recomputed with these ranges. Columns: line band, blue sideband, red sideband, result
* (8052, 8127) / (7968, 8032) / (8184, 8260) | -0.04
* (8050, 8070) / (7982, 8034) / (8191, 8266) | -0.04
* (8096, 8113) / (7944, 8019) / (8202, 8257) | -0.03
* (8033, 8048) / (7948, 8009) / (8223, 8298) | -0.03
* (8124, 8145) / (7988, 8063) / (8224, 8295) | 0.00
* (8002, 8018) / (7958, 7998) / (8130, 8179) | 0.01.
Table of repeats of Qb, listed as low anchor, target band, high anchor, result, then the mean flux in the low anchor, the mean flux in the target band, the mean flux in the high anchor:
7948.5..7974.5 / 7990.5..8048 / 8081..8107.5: 0.1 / 12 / 11.9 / 11.8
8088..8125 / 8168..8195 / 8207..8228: 0.7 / 12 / 11.3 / 11.4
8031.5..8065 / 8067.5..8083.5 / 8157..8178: -0.1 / 12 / 12.1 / 12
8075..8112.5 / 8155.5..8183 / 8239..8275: -0.9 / 11.8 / 11.8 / 10.9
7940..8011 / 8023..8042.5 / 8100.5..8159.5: -0.5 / 11.8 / 12.1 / 11.8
